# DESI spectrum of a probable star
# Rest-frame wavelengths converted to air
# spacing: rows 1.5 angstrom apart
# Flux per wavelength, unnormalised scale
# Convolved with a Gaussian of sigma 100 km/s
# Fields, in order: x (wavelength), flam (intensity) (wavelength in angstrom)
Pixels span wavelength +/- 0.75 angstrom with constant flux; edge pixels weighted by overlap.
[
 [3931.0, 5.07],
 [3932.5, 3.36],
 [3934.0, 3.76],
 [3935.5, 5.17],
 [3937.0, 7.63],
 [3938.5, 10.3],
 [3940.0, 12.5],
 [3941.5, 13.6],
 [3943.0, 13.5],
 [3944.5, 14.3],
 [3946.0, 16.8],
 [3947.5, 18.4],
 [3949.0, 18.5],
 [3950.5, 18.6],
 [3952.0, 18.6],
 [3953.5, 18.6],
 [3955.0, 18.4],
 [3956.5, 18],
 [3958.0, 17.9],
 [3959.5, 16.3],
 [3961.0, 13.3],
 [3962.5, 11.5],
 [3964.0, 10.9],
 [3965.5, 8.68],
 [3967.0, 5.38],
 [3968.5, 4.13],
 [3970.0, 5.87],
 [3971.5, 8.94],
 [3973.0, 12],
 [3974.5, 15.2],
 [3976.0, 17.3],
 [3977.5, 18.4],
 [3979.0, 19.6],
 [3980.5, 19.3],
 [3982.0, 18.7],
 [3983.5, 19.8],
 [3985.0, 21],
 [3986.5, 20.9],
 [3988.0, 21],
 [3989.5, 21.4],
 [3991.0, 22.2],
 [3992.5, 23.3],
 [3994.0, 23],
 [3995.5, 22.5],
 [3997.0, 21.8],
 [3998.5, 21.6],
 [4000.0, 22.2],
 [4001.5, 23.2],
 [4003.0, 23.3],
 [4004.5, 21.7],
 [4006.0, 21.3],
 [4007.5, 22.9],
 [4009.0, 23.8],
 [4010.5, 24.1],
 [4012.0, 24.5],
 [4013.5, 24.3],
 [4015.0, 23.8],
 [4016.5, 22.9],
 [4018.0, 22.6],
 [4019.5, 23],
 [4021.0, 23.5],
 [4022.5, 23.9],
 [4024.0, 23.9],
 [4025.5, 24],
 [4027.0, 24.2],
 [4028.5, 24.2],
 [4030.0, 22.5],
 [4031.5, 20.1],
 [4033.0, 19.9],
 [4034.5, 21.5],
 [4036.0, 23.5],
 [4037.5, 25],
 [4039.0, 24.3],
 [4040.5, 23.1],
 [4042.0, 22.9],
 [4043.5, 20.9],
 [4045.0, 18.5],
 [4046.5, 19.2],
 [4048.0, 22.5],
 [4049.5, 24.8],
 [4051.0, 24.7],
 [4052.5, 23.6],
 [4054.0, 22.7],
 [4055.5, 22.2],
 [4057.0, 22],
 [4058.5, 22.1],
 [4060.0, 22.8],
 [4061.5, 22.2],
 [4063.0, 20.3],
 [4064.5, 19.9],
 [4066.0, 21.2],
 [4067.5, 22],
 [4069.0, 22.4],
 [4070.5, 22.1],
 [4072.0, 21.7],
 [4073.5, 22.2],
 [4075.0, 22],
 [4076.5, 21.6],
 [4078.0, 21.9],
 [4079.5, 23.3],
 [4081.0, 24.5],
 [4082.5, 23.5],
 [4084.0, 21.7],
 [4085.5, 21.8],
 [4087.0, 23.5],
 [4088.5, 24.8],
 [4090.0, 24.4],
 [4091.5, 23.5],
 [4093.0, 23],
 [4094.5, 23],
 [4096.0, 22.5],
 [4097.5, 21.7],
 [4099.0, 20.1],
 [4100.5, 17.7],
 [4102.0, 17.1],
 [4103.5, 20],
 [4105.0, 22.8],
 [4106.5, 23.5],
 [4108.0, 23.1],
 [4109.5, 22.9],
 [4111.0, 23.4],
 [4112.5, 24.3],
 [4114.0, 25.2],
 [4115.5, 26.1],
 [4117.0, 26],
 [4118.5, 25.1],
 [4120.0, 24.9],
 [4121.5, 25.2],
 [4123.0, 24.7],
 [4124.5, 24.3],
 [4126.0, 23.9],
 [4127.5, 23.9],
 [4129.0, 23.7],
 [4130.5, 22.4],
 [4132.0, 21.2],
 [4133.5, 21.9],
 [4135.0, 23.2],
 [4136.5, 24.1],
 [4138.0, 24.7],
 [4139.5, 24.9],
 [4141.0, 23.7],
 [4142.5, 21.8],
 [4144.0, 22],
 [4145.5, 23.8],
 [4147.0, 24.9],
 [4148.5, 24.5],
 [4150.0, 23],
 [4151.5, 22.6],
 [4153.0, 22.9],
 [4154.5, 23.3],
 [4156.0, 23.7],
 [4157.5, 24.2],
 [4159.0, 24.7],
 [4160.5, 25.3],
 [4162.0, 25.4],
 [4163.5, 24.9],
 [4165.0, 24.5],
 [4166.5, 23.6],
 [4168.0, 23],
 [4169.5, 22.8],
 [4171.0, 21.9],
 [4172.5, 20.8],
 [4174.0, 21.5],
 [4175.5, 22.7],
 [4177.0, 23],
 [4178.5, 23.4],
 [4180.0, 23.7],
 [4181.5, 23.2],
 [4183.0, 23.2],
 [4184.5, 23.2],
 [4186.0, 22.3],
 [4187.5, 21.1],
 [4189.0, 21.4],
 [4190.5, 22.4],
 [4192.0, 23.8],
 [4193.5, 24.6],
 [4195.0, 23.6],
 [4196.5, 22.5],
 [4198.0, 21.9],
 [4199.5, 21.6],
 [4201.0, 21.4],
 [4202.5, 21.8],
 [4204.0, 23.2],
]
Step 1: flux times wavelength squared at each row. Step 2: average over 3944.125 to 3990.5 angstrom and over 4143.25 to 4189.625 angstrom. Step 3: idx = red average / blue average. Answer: 1.6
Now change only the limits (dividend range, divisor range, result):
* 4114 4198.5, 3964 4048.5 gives 1.24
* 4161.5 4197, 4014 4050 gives 1.09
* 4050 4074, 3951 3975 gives 1.83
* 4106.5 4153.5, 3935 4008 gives 1.53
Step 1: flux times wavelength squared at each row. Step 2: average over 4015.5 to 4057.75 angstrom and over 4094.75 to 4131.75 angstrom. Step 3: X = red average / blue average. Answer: 1.05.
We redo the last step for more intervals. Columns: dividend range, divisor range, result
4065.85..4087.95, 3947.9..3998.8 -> 1.40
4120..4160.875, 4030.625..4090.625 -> 1.10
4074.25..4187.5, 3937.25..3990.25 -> 1.65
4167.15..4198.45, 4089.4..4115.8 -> 1.05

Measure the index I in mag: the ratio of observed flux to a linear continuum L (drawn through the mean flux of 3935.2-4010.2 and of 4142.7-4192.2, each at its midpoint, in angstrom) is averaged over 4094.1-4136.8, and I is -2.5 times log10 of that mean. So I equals -0.071 mag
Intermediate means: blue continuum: 17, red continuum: 23.2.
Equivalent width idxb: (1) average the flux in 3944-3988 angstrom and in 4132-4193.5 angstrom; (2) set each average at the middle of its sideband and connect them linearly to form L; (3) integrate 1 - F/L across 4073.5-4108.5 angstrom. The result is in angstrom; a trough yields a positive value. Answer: -3.1 angstrom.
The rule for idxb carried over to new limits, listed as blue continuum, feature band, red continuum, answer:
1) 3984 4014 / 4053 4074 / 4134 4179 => 0.9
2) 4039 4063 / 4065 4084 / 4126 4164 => 0.3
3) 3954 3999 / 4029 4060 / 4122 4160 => -4.6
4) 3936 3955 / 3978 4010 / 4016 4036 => -3.0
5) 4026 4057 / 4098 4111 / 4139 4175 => 1.1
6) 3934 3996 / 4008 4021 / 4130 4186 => -4.5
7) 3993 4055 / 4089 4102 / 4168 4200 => 0.6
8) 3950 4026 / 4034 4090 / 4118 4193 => -3.9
